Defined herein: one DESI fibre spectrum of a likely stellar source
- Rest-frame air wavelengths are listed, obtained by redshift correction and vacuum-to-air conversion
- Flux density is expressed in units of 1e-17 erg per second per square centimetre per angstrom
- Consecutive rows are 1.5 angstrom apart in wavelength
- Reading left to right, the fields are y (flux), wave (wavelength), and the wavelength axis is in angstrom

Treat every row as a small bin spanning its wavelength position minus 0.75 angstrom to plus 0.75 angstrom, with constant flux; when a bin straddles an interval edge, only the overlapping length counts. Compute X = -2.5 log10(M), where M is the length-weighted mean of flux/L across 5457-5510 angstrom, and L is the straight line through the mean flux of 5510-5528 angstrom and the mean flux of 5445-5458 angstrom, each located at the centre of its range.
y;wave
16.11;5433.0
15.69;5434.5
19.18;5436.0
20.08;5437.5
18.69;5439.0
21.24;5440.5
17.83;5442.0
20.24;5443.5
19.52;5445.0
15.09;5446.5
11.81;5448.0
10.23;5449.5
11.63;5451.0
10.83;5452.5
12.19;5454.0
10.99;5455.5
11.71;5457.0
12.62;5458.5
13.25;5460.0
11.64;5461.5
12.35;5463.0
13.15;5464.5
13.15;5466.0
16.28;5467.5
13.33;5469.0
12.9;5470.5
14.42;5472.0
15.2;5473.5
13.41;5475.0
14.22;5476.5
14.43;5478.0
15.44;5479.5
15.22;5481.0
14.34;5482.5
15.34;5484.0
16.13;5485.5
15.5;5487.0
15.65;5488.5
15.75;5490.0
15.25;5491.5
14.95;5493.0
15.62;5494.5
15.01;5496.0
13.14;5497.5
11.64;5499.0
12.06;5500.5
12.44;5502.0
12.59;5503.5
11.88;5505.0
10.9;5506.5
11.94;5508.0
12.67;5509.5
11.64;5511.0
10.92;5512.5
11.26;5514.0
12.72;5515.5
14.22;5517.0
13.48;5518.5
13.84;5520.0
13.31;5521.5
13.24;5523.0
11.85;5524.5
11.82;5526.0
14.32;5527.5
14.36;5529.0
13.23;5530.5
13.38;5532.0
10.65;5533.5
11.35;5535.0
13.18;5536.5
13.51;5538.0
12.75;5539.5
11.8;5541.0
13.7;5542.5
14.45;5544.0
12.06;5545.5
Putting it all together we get -0.11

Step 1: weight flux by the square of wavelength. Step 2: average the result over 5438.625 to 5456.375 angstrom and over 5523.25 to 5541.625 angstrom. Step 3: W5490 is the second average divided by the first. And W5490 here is 0.9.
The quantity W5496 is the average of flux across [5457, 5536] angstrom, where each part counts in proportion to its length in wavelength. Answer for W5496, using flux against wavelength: 13.4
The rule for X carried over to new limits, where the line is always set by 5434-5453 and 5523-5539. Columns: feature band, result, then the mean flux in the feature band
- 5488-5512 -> 0.06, 13.3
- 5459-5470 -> 0.17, 13.3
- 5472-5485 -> 0.02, 14.7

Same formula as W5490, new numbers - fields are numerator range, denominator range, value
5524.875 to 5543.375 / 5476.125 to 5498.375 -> 0.87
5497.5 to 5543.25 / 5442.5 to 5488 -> 0.92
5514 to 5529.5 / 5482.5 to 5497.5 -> 0.87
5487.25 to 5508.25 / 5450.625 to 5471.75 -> 1.09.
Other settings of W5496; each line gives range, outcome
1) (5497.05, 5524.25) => 12.4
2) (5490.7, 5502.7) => 13.8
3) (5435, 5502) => 14.6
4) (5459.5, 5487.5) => 14.2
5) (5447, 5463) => 11.8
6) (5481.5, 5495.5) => 15.4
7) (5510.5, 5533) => 12.9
